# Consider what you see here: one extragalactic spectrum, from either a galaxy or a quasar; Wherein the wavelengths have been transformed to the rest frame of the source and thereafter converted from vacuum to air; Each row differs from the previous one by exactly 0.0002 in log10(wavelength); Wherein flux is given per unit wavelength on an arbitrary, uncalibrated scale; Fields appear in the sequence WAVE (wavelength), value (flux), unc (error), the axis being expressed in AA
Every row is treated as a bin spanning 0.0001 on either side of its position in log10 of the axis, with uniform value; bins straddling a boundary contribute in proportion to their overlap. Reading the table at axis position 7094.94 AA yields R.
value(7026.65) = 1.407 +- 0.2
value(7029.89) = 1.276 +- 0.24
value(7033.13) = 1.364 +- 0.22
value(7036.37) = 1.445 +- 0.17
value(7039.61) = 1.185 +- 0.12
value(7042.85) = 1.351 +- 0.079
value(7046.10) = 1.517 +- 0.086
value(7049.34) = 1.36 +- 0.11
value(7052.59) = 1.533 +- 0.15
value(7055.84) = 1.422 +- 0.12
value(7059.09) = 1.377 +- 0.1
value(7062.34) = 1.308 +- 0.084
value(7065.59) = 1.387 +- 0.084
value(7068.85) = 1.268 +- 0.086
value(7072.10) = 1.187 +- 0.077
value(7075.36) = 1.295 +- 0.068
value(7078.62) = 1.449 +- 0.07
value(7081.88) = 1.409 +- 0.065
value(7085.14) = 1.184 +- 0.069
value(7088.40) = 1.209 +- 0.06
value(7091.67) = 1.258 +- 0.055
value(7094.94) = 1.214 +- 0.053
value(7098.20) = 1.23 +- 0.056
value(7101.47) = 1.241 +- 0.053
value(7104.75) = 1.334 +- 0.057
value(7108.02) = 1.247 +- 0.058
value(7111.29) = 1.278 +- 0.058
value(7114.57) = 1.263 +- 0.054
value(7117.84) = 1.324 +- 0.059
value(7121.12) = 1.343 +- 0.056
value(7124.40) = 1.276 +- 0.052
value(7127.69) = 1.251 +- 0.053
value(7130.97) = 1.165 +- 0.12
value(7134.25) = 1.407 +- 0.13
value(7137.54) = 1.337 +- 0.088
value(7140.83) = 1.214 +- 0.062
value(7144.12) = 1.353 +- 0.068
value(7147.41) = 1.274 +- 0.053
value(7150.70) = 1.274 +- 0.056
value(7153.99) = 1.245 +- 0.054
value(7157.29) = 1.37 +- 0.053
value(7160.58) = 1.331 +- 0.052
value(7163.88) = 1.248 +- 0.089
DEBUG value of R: 1.214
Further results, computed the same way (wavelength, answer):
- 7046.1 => 1.517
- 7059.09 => 1.377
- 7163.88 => 1.248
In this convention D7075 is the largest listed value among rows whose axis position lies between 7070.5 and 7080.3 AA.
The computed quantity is 1.449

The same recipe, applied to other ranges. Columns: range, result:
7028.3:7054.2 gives 1.533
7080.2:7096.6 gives 1.409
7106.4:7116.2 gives 1.278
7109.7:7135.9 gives 1.407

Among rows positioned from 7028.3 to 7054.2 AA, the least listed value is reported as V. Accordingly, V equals 1.185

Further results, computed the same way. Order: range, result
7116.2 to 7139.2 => 1.165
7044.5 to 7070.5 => 1.268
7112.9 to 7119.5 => 1.263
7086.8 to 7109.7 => 1.209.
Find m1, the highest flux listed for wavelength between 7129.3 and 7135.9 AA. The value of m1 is 1.407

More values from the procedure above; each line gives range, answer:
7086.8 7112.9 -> 1.334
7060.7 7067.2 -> 1.387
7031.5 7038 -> 1.445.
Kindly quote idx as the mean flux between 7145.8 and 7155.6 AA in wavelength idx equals 1.27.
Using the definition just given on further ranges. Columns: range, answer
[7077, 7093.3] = 1.3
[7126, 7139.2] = 1.29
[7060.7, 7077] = 1.29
